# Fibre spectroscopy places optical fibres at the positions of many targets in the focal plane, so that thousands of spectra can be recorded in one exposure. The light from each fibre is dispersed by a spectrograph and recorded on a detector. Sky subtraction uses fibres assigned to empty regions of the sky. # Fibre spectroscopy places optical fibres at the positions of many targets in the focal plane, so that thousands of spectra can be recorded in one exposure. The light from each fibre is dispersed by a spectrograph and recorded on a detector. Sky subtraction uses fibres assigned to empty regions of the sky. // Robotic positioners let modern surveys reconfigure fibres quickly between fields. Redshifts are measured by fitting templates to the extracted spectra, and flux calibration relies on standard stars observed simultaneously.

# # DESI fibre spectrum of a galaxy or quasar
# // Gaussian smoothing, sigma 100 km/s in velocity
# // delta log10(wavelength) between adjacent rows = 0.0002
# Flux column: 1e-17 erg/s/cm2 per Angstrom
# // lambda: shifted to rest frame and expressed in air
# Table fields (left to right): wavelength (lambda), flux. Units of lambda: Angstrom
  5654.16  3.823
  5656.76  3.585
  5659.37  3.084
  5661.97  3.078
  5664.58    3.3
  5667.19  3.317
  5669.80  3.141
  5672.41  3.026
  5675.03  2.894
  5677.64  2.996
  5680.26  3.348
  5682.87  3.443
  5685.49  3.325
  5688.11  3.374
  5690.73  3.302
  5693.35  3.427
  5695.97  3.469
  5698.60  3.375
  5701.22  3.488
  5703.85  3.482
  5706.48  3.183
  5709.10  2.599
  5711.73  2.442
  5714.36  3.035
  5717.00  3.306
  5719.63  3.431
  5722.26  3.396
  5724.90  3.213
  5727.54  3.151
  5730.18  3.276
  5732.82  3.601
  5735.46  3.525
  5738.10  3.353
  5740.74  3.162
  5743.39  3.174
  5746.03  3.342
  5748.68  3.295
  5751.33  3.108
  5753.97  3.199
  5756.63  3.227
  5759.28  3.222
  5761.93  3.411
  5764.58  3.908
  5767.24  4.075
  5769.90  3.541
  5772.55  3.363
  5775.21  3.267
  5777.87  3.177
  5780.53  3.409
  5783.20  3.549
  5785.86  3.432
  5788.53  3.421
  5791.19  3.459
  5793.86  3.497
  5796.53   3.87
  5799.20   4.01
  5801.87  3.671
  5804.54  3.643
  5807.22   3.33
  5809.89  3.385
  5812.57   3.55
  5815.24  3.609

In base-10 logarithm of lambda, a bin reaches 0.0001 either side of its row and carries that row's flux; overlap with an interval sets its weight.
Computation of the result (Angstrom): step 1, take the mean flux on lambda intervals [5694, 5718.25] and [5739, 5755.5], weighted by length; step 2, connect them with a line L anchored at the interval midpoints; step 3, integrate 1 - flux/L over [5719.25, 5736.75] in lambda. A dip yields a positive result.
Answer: -1.0 Angstrom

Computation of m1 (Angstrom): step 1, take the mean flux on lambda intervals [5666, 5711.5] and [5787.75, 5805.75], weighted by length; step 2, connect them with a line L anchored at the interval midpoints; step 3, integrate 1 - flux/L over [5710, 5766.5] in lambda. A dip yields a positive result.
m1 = 2.45 Angstrom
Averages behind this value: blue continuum 3.23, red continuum 3.66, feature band 3.28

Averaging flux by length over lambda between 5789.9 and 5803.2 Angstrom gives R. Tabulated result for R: 3.7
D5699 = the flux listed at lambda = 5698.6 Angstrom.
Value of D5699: 3.375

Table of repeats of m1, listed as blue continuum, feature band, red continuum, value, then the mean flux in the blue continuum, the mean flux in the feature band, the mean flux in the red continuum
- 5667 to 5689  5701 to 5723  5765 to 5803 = 1.2 Angstrom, 3.2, 3.13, 3.56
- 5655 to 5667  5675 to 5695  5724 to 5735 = 0.1 Angstrom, 3.29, 3.29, 3.33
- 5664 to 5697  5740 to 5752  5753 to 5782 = 0.6 Angstrom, 3.26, 3.22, 3.44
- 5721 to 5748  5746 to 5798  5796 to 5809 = 1.1 Angstrom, 3.32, 3.44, 3.68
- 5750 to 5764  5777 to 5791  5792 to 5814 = 0.3 Angstrom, 3.27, 3.41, 3.62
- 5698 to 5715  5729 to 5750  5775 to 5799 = -0.6 Angstrom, 3.08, 3.34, 3.49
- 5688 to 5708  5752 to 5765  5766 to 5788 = 0.4 Angstrom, 3.38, 3.35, 3.47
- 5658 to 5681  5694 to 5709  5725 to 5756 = -0.6 Angstrom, 3.13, 3.34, 3.28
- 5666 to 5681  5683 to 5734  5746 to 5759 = -1.6 Angstrom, 3.11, 3.26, 3.22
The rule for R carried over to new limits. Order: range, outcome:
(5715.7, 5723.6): 3.38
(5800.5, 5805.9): 3.66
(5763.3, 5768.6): 3.98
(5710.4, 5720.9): 3.05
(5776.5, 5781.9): 3.29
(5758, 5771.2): 3.63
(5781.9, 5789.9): 3.47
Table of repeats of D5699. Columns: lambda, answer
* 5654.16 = 3.823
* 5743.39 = 3.174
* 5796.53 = 3.87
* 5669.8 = 3.141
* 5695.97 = 3.469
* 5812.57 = 3.55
